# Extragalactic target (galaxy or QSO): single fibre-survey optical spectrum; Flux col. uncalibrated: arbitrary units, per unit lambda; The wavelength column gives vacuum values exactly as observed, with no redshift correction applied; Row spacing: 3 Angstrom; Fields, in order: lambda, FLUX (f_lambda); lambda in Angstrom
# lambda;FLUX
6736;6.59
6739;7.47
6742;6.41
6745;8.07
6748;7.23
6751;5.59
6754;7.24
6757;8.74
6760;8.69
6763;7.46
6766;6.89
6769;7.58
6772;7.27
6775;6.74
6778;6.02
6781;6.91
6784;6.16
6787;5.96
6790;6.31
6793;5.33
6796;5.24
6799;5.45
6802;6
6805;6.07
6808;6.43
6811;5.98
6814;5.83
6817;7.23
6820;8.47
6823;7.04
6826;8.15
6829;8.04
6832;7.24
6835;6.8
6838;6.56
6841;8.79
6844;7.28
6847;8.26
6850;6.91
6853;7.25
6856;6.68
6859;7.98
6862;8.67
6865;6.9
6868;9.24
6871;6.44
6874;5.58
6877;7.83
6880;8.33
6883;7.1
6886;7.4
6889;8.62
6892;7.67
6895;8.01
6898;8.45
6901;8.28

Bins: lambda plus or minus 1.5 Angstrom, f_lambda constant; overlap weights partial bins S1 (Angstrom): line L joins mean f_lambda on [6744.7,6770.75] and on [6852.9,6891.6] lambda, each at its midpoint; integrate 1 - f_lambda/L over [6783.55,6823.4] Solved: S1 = 6.8 Angstrom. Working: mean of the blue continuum 7.47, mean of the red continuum 7.55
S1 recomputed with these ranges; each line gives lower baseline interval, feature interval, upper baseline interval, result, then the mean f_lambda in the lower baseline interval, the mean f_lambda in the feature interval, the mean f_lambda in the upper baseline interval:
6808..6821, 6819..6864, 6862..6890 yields -3.1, 6.76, 7.59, 7.54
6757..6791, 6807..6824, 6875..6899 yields 1.1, 7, 6.84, 7.87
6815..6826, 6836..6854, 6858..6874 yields 0.3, 7.58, 7.5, 7.63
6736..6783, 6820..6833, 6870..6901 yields -0.6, 7.19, 7.73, 7.6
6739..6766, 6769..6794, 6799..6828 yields 2.3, 7.4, 6.43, 6.75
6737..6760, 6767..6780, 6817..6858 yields 0.8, 7.33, 6.9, 7.49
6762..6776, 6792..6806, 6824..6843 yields 3.3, 7.19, 5.61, 7.57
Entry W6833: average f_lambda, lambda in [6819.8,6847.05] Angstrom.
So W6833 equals 7.59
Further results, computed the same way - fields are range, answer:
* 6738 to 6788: 7.09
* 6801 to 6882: 7.27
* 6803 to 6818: 6.27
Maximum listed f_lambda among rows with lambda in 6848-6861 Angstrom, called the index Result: 7.98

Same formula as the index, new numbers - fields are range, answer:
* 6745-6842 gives 8.79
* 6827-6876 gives 9.24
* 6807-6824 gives 8.47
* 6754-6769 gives 8.74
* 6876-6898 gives 8.62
